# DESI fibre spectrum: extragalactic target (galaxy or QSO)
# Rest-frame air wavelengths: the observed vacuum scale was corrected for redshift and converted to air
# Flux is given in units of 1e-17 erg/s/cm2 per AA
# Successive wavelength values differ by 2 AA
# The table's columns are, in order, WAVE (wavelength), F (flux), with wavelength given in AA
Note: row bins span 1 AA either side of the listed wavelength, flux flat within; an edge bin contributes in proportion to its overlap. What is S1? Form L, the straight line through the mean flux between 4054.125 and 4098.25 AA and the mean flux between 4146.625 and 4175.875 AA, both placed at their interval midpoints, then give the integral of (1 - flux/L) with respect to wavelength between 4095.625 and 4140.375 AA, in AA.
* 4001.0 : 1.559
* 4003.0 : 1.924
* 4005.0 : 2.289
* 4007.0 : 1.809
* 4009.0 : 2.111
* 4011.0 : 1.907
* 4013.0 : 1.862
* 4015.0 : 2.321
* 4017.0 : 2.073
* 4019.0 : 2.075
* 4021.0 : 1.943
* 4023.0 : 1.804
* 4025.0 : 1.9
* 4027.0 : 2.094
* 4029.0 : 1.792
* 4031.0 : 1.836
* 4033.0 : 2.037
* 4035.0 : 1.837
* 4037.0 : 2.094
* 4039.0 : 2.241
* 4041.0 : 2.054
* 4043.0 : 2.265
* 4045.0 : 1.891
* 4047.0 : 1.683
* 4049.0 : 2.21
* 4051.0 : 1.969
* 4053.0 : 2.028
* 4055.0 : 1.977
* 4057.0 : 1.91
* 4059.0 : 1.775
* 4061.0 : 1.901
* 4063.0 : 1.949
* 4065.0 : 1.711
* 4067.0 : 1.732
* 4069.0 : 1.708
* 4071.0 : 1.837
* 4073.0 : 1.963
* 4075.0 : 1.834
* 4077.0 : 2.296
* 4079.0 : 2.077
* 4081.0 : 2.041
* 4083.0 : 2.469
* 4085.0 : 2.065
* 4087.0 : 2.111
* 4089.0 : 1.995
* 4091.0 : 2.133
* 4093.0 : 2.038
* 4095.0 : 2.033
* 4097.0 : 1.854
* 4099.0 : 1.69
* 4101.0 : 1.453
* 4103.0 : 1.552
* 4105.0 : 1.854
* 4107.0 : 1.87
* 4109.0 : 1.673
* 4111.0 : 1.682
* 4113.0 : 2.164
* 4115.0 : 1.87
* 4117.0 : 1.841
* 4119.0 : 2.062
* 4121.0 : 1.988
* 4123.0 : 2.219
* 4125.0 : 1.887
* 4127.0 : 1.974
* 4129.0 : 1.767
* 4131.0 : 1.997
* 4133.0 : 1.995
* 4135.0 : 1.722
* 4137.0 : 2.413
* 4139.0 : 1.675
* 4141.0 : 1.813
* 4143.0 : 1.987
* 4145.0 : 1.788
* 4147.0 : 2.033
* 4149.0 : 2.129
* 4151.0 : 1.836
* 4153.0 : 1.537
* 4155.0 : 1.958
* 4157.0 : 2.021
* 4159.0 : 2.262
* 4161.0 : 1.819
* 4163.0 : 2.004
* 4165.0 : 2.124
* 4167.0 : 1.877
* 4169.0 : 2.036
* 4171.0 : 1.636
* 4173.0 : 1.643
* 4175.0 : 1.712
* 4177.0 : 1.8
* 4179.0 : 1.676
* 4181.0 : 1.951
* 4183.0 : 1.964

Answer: 1.5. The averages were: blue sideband 1.97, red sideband 1.91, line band 1.87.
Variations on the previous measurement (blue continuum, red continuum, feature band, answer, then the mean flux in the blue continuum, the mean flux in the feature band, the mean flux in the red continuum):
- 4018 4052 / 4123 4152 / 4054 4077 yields 1.2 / 1.98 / 1.86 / 1.94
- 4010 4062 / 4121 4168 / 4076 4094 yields -1.6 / 1.98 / 2.14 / 1.95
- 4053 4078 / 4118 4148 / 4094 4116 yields 1.6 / 1.89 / 1.79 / 1.95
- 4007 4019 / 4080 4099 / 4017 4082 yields 3.0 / 2.04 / 1.95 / 2.06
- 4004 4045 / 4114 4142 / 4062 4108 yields 1.1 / 2.01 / 1.92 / 1.94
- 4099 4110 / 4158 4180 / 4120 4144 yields -2.6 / 1.68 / 1.95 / 1.87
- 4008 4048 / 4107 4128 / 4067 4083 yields -0.2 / 1.99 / 1.98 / 1.93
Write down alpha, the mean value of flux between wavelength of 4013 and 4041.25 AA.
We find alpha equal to 2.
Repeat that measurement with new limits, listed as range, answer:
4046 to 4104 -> 1.93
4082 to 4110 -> 1.91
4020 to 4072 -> 1.93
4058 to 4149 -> 1.92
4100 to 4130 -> 1.86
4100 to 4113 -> 1.72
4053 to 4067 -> 1.87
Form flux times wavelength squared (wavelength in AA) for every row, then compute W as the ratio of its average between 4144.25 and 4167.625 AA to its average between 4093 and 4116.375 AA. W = 1.11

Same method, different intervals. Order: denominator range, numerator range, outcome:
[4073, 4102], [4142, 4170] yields 1.01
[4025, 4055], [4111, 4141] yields 1.02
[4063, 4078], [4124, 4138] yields 1.08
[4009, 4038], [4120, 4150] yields 1.05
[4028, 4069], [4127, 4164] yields 1.05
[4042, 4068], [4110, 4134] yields 1.05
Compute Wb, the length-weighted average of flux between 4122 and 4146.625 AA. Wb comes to 1.94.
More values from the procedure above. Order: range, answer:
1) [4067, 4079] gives 1.92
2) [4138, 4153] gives 1.87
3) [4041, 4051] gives 2.01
